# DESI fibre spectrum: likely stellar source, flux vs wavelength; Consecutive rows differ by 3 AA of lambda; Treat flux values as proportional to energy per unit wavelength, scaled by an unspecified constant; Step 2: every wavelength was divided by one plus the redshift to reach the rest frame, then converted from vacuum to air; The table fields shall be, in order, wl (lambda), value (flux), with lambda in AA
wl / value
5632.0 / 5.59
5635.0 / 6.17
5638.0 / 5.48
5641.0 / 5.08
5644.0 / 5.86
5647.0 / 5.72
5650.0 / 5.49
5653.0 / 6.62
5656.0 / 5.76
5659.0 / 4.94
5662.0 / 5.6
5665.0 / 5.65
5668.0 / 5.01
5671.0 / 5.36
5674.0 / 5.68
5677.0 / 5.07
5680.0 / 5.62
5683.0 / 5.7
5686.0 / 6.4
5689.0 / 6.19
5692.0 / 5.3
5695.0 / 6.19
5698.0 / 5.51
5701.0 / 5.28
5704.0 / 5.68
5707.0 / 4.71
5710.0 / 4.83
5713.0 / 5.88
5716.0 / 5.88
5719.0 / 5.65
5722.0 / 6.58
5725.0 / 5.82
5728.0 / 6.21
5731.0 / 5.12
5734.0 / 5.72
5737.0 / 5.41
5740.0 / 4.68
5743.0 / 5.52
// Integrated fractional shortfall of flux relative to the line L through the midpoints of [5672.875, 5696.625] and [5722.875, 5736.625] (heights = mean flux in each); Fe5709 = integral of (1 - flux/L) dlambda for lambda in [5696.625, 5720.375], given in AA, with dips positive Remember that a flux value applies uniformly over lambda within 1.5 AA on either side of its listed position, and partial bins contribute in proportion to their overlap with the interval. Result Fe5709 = 1.3 AA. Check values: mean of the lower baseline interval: 5.77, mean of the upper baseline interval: 5.73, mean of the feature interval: 5.43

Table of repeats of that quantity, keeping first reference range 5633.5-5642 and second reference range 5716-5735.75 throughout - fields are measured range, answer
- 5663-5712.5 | 1.9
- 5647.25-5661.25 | -0.1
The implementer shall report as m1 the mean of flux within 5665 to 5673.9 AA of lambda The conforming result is 5.34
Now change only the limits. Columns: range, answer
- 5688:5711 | 5.46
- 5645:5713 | 5.57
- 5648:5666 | 5.68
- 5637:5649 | 5.54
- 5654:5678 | 5.42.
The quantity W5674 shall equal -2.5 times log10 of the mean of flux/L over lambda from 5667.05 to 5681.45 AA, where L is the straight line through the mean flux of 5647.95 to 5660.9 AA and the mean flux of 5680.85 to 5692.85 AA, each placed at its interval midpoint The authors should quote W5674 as 0.092 mag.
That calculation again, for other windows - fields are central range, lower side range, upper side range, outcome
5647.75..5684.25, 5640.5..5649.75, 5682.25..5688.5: 0.060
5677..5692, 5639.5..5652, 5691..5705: -0.043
